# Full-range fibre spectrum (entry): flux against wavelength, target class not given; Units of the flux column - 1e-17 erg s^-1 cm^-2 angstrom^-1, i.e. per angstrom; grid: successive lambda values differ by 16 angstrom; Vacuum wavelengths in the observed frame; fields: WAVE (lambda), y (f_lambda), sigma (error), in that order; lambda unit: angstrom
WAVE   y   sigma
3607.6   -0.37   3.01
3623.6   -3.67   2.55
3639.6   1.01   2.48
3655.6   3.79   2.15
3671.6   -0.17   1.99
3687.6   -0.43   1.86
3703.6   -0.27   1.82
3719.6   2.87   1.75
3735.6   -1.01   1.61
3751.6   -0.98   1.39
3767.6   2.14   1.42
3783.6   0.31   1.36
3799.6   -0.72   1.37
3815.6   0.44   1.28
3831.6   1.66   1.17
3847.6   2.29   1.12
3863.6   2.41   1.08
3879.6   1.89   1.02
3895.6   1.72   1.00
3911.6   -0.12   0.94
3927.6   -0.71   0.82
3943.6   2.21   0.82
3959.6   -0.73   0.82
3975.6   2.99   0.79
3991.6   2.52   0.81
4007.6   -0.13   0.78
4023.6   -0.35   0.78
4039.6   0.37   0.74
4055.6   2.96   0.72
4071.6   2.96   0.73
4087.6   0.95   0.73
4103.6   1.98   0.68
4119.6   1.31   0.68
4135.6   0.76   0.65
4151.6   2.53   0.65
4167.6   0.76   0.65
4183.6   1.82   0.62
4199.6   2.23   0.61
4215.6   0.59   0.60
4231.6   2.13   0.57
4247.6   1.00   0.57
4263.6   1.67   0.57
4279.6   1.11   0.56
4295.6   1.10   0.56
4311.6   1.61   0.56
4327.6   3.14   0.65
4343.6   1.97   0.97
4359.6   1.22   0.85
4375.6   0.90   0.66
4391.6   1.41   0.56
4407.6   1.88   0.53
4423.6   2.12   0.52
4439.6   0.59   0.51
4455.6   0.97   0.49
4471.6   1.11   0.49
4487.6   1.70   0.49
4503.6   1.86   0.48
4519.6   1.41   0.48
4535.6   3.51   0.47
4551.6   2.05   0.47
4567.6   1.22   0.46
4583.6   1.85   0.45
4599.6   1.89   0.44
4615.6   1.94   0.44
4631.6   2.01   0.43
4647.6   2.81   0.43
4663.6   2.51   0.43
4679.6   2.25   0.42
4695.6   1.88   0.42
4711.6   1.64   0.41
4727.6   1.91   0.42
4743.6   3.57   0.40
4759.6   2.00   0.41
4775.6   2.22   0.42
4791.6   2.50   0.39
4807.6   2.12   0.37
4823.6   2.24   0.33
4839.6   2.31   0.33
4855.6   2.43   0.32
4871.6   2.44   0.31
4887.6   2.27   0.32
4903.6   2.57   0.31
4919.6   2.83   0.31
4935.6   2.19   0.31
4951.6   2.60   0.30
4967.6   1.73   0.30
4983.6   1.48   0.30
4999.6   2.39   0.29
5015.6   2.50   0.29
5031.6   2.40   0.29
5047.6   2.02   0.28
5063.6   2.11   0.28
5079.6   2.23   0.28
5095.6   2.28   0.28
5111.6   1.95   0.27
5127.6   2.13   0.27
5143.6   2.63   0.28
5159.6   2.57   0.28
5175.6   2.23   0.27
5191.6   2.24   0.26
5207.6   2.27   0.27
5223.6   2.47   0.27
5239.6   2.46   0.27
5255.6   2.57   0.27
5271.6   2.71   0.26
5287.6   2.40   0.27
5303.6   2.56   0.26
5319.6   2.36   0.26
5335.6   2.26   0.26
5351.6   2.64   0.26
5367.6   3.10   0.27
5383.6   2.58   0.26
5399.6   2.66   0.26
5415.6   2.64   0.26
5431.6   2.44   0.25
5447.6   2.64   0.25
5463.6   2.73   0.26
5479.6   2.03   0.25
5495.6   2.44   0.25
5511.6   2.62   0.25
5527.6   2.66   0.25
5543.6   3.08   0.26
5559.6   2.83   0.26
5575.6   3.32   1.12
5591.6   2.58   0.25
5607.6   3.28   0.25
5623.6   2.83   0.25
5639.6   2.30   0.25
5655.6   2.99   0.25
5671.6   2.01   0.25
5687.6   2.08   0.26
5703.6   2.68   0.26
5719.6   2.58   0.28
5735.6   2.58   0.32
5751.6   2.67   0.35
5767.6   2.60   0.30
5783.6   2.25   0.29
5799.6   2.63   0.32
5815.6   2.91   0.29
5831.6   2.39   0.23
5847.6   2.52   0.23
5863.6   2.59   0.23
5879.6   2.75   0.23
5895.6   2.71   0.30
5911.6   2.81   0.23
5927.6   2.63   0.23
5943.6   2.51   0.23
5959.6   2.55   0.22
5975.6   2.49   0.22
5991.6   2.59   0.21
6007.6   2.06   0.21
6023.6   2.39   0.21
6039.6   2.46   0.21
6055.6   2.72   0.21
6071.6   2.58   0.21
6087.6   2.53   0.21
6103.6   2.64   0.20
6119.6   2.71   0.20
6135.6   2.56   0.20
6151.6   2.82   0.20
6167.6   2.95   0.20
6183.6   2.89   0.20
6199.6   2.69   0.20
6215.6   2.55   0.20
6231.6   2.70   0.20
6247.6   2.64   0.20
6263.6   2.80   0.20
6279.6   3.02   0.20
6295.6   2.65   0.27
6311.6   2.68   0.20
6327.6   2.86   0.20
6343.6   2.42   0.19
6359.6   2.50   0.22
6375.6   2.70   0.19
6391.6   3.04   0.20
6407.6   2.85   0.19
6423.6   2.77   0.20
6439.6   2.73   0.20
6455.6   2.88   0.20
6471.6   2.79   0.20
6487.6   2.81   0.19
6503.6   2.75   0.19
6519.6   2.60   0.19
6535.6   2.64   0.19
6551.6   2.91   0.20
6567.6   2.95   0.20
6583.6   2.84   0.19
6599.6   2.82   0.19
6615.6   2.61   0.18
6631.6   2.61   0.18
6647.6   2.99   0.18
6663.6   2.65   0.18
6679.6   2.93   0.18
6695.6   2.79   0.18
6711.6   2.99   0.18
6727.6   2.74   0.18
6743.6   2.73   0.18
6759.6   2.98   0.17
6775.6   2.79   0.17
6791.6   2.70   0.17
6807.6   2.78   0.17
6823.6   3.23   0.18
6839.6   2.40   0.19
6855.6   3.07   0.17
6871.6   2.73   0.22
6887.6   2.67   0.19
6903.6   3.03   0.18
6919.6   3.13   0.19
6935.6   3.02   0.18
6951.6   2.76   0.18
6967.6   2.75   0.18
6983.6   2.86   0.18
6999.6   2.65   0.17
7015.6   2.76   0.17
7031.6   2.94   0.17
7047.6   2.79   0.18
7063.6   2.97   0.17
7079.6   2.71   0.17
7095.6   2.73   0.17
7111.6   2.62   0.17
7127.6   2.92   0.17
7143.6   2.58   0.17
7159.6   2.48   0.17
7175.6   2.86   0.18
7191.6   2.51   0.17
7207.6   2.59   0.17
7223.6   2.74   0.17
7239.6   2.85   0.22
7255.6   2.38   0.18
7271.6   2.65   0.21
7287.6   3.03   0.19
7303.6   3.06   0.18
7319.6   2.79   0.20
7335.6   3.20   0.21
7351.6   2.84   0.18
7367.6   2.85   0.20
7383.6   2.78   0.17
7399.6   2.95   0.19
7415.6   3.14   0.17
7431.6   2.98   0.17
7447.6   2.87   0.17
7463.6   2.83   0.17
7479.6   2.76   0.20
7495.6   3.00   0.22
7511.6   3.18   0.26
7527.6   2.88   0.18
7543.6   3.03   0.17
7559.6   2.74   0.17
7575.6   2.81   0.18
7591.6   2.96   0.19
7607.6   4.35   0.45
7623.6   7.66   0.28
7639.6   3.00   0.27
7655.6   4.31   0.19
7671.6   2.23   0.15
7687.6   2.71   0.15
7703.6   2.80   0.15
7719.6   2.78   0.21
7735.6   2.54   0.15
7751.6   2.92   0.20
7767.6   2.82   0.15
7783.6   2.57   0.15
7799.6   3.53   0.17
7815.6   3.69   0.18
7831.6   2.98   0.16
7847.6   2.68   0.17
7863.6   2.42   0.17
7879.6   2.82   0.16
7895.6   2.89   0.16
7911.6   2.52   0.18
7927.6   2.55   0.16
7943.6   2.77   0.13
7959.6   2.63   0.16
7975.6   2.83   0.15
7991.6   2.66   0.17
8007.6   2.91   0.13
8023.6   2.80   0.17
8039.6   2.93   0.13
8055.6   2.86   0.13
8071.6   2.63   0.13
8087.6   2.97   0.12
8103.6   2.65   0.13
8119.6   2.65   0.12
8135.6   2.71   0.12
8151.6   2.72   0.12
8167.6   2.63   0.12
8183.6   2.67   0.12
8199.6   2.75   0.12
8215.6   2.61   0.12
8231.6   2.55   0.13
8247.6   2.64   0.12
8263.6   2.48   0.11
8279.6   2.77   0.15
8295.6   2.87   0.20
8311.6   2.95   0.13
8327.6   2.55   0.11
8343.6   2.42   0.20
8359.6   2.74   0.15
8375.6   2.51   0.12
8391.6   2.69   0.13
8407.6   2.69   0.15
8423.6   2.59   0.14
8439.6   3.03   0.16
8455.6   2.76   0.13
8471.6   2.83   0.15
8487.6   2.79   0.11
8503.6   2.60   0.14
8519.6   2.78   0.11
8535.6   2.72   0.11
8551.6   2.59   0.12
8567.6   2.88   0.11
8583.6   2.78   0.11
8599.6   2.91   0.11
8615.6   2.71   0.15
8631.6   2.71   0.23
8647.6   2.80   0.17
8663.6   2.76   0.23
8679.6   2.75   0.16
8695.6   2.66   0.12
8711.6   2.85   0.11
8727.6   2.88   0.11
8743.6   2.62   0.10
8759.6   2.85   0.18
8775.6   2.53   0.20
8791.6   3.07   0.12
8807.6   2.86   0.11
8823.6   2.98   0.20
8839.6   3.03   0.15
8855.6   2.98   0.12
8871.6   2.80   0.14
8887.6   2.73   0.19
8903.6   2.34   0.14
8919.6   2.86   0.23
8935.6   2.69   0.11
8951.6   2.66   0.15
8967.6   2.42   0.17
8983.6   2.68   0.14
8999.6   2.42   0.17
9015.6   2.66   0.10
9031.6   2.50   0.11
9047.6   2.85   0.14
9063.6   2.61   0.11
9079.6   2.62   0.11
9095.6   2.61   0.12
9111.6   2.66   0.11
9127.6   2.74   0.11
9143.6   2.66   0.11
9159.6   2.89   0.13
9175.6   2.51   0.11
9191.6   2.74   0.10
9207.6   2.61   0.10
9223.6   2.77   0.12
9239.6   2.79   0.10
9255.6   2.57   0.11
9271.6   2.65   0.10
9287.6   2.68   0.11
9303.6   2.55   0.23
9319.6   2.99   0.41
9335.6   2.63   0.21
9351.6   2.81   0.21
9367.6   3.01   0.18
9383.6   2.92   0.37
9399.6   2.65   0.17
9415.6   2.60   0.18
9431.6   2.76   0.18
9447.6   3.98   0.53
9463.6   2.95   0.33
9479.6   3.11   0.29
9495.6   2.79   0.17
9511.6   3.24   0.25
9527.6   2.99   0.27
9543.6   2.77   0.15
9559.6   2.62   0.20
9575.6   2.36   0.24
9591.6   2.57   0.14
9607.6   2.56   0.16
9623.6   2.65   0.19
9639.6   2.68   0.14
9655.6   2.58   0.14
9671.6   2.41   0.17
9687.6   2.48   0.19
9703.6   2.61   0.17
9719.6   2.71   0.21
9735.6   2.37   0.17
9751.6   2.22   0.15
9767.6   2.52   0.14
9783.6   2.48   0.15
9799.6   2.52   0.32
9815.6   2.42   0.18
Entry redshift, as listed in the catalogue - 0.16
